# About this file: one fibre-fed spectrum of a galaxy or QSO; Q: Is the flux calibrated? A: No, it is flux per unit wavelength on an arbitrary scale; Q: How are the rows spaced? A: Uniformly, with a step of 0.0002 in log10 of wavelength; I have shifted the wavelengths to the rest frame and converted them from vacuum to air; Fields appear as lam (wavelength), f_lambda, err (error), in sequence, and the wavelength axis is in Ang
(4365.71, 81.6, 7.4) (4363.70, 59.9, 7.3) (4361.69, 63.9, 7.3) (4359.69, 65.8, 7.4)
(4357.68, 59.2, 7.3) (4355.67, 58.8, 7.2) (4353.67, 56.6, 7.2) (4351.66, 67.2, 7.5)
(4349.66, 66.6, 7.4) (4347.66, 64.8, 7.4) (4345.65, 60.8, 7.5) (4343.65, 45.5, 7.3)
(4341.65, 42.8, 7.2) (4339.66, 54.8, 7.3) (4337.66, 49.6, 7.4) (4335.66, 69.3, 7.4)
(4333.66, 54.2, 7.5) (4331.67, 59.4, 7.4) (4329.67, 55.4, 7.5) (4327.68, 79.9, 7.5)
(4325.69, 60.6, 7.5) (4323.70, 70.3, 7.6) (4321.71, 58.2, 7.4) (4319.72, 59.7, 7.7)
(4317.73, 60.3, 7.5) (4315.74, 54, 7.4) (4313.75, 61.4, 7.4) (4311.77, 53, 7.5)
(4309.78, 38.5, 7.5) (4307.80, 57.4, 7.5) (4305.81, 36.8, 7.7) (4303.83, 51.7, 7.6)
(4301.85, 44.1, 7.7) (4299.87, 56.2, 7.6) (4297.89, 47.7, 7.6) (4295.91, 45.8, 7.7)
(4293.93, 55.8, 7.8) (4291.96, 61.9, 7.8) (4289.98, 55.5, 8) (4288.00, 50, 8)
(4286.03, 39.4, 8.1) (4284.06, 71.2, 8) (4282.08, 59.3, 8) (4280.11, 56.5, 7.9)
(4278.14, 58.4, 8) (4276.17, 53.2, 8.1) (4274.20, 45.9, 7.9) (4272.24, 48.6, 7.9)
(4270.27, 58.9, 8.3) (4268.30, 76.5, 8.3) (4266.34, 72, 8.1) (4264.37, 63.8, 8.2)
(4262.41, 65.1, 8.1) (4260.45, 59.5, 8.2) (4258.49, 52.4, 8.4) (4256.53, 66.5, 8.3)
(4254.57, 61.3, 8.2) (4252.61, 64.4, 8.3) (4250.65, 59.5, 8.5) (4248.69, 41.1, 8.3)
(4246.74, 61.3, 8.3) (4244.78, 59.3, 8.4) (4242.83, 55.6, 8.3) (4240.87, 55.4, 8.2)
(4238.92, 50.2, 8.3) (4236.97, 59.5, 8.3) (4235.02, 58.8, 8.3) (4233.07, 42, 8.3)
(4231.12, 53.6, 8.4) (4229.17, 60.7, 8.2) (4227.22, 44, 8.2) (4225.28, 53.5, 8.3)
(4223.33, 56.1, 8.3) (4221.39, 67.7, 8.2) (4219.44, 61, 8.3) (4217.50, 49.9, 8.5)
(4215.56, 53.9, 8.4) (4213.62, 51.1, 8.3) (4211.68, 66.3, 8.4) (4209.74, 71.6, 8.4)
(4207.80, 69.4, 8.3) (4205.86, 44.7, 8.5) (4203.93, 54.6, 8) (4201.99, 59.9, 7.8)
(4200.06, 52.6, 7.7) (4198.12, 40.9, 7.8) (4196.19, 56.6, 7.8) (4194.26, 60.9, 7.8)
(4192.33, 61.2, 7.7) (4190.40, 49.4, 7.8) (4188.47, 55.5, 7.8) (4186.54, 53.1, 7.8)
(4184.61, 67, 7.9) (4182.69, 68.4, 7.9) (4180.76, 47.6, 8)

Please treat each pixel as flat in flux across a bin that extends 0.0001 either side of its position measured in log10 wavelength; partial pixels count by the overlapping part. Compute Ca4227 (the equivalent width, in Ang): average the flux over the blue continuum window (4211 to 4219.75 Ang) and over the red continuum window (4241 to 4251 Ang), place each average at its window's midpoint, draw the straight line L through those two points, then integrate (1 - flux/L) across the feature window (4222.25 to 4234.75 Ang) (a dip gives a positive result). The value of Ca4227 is 0.7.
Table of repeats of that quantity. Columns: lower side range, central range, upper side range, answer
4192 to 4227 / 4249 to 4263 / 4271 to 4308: -1.5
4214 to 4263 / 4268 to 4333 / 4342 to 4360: 3.0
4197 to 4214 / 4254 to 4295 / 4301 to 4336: -1.3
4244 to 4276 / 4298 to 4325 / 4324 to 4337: 3.6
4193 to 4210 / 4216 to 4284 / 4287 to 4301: -3.7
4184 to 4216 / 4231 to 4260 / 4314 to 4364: 0.9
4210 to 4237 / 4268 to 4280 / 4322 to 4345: 0.3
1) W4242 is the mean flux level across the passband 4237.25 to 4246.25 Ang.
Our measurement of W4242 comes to 55.8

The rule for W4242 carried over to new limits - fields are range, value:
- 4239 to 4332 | 56.9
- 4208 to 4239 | 56.7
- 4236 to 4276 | 58.7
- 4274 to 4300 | 54.2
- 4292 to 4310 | 49.4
